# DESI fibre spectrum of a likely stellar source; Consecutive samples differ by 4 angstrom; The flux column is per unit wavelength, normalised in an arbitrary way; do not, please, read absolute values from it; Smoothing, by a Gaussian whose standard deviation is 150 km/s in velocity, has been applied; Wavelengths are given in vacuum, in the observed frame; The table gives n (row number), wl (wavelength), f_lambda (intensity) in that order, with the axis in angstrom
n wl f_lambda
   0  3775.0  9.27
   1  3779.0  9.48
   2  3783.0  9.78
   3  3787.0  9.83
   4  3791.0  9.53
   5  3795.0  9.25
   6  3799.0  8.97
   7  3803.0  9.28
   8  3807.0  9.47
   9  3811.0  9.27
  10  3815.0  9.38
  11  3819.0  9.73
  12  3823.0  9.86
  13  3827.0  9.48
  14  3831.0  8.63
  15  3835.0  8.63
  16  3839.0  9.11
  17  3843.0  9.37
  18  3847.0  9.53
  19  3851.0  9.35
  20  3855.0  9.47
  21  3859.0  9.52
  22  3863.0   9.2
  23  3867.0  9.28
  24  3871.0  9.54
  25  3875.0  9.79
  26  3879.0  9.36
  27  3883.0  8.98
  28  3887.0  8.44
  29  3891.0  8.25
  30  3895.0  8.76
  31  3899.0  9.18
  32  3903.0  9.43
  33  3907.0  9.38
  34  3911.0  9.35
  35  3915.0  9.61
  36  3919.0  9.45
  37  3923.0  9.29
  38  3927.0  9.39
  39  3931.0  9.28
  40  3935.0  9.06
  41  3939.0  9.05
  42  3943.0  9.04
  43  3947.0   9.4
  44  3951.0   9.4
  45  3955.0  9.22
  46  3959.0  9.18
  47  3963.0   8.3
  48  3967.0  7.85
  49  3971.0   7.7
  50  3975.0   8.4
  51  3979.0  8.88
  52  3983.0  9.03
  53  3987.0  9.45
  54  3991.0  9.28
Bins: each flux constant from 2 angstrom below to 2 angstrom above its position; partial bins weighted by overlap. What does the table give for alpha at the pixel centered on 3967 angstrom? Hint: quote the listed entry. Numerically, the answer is 7.85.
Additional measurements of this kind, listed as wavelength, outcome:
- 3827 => 9.48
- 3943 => 9.04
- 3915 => 9.61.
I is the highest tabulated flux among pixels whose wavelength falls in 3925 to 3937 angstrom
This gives 9.39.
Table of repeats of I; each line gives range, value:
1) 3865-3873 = 9.54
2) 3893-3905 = 9.43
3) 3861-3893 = 9.79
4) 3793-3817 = 9.47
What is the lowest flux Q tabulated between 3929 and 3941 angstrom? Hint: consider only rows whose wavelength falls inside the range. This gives 9.05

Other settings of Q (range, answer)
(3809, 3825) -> 9.27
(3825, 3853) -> 8.63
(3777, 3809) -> 8.97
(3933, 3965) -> 8.3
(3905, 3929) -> 9.29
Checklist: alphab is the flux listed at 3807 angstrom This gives 9.47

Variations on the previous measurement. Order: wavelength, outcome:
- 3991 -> 9.28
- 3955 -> 9.22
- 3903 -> 9.43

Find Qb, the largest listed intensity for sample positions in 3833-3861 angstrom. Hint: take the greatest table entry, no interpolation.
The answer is 9.53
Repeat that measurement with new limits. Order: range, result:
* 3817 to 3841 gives 9.86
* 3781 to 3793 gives 9.83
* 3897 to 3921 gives 9.61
